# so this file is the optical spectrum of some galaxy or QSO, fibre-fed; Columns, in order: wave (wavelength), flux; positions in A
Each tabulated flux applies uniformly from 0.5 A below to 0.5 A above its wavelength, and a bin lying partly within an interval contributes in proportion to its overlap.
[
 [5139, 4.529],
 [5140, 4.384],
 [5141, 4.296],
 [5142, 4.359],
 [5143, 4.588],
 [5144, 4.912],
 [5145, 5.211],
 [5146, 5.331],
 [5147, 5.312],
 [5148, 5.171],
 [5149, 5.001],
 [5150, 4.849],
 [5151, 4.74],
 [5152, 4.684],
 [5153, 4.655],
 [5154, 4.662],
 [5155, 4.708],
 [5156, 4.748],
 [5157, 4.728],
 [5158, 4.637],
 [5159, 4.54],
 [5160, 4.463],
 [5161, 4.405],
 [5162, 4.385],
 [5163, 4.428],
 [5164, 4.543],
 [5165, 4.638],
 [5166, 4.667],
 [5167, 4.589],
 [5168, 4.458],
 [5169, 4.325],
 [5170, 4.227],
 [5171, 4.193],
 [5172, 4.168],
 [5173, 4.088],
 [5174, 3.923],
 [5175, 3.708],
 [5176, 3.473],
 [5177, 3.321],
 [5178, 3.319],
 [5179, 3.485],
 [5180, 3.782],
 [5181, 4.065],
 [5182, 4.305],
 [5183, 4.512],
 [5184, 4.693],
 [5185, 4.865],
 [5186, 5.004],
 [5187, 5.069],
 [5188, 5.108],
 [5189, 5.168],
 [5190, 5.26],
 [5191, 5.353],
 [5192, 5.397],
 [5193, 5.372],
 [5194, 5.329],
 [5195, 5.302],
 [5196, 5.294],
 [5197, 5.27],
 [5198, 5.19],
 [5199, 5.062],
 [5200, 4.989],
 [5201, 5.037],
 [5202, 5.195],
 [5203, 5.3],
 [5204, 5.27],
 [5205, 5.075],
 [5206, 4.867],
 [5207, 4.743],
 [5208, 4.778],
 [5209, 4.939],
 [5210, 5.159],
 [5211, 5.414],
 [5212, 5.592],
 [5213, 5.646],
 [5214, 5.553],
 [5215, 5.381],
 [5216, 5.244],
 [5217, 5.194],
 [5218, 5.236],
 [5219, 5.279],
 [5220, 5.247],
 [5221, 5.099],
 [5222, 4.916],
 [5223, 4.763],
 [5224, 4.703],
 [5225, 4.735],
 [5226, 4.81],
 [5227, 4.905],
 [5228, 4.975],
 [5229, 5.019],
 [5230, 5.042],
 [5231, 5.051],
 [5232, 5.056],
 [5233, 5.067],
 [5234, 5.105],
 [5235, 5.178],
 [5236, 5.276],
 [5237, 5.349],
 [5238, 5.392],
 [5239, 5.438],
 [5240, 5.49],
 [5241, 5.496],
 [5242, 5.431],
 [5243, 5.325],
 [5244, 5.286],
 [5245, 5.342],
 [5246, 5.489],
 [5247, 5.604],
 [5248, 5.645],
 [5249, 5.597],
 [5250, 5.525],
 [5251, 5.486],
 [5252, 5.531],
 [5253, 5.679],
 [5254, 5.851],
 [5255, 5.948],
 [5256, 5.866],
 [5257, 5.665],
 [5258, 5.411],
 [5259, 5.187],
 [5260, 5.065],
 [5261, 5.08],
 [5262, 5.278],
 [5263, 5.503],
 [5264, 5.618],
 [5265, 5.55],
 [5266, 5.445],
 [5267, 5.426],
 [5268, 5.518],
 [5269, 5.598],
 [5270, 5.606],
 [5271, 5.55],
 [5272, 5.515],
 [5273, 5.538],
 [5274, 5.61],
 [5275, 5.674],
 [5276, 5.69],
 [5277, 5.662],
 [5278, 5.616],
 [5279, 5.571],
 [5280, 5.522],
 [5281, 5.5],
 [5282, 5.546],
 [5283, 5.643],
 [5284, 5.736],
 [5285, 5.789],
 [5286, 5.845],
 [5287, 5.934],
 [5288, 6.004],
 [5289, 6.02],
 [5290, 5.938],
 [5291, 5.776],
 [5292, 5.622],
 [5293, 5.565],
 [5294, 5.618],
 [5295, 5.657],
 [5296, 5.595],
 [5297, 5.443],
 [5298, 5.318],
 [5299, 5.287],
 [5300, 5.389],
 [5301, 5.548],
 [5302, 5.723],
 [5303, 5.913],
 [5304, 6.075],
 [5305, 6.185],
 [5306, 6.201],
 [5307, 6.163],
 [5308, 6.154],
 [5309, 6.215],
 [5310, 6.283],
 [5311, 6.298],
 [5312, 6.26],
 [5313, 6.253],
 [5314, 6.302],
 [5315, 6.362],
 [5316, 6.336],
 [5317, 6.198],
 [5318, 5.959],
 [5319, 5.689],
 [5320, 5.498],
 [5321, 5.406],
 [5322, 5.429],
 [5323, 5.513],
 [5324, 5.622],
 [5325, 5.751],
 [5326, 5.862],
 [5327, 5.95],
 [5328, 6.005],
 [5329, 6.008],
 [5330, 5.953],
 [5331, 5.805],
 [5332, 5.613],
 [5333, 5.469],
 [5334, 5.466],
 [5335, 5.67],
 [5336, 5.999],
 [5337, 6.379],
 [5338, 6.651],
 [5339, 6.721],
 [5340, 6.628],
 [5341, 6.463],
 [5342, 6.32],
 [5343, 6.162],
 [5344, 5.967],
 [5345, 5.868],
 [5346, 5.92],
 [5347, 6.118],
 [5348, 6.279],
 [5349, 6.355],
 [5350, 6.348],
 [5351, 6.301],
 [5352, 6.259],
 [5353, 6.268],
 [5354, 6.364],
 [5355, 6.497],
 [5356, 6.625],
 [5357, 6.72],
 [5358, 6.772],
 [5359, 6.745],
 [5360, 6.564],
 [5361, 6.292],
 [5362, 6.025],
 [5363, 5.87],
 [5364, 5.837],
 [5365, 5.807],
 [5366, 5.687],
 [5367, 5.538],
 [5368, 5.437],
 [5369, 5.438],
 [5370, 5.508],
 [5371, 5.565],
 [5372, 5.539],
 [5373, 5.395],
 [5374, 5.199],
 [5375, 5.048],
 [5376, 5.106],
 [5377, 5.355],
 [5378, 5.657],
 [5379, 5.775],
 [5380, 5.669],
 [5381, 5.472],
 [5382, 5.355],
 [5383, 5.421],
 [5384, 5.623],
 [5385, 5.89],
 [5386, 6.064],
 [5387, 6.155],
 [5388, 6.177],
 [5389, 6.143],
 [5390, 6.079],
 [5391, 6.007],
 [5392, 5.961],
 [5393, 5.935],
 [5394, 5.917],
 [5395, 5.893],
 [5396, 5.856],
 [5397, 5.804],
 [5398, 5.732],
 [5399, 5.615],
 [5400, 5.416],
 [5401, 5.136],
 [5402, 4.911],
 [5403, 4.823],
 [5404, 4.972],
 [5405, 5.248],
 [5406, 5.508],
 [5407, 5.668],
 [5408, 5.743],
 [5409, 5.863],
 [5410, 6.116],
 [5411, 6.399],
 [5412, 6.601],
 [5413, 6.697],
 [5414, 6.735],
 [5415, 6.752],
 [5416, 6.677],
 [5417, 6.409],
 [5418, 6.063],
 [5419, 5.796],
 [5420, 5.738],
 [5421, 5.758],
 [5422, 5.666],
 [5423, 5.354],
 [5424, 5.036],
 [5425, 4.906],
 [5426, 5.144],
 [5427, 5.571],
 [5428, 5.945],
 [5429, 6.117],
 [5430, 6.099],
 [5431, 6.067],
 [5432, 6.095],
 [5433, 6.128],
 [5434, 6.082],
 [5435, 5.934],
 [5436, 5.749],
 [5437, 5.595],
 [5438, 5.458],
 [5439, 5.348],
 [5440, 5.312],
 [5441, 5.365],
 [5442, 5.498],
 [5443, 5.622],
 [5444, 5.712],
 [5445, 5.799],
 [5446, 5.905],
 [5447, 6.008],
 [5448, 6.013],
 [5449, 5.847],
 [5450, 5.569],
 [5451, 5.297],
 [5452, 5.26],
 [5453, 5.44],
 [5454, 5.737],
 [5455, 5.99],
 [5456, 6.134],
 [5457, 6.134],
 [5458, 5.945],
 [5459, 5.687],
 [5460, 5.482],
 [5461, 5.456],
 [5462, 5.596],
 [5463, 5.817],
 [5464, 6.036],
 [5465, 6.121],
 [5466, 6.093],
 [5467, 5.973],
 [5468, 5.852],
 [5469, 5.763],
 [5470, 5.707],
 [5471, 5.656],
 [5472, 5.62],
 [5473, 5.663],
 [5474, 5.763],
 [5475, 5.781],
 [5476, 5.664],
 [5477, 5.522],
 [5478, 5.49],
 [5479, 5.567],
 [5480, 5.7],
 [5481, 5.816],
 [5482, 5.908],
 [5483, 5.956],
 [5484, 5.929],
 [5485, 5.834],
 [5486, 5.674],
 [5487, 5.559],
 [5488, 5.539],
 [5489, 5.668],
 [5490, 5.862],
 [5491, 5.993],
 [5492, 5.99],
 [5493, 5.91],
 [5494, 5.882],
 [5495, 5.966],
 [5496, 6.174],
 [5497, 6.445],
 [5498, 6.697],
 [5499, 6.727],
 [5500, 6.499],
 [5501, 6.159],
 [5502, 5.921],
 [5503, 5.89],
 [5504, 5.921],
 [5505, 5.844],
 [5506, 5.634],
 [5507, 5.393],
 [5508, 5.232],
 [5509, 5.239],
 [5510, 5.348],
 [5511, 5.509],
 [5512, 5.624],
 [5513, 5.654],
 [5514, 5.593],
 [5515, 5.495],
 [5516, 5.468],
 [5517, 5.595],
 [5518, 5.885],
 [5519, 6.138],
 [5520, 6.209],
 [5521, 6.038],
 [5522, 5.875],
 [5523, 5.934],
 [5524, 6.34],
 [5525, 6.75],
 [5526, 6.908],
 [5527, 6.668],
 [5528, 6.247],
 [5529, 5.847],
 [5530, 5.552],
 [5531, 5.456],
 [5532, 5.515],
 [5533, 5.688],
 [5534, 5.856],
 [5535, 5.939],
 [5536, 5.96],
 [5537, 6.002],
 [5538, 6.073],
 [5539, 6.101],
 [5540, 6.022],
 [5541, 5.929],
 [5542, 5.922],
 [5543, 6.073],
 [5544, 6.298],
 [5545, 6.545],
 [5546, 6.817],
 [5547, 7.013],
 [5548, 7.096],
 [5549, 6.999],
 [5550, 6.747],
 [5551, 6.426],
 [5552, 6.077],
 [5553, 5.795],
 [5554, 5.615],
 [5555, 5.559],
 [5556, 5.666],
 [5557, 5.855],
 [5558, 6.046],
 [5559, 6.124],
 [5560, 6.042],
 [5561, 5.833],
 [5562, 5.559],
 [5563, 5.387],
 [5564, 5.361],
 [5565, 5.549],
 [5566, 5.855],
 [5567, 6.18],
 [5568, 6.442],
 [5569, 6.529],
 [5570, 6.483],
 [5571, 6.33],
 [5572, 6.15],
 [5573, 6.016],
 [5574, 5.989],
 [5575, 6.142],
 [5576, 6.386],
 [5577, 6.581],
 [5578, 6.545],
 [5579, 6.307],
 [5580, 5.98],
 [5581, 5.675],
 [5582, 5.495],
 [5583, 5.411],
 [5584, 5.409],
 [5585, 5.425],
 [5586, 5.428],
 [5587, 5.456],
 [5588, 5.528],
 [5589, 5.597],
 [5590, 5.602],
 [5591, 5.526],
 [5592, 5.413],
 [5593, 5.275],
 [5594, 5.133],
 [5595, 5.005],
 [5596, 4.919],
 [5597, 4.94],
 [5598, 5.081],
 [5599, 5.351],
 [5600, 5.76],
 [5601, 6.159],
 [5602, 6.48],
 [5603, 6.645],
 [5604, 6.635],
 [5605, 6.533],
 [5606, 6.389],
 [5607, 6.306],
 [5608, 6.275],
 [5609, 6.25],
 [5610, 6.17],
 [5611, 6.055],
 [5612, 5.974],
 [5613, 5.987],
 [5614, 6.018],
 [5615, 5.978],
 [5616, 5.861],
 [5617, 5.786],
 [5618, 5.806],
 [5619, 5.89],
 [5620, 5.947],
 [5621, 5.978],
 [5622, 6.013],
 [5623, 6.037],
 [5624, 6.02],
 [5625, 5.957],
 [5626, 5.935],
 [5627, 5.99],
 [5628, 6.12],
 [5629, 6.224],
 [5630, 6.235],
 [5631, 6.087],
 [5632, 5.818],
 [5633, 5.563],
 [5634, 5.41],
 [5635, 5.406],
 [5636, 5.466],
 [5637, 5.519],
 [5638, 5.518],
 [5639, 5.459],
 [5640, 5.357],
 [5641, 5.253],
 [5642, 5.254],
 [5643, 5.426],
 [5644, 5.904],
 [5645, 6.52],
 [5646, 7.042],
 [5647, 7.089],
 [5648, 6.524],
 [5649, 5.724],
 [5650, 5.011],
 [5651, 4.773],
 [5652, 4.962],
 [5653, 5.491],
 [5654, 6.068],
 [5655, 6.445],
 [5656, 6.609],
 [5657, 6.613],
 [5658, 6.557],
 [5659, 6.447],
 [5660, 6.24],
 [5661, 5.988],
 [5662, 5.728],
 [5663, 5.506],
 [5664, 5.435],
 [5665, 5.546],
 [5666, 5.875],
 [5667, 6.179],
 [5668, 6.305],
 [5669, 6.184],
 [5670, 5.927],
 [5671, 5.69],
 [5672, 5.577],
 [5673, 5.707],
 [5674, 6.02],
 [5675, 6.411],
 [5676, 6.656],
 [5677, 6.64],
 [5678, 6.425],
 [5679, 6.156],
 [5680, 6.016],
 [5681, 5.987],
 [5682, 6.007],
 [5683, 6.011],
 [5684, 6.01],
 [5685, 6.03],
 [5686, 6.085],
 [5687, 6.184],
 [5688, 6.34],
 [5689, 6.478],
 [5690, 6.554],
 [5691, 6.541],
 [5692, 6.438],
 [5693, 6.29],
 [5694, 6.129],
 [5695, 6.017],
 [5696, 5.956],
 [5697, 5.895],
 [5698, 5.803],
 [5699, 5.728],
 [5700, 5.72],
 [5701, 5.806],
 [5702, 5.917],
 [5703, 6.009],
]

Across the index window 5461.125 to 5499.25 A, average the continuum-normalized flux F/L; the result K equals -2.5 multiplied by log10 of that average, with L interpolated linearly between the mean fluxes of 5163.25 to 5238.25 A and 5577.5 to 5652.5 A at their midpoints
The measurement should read -0.070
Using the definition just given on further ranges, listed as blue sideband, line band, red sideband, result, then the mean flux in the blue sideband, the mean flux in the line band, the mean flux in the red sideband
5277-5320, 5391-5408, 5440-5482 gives 0.04 mag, 5.85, 5.55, 5.73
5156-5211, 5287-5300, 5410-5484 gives -0.10 mag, 4.66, 5.65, 5.81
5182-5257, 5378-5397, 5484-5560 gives -0.04 mag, 5.22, 5.85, 5.99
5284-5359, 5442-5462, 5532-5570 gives 0.06 mag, 6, 5.73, 6.08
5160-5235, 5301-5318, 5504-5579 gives -0.18 mag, 4.81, 6.16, 6.01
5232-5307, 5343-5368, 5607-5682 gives -0.10 mag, 5.57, 6.19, 5.95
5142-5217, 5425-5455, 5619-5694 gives -0.05 mag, 4.77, 5.71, 5.99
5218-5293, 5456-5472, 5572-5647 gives -0.03 mag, 5.44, 5.82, 5.85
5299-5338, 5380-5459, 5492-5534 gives 0.03 mag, 5.92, 5.78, 5.92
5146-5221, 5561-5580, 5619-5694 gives -0.06 mag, 4.79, 6.09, 5.99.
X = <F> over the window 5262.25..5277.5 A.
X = 5.56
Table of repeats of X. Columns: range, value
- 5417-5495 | 5.74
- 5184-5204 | 5.18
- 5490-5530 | 5.96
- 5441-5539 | 5.84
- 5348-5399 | 5.9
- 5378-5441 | 5.79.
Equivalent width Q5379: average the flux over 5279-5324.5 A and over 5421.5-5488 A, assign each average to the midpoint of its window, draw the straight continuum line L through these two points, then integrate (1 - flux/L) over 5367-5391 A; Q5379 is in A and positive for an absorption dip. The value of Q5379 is 0.6 A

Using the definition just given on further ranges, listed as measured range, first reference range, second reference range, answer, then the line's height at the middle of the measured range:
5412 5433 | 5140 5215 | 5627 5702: -2.31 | 5.36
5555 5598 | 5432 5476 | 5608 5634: 1.12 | 5.92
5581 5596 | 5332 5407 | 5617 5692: 1.39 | 5.95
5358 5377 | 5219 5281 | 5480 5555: -0.25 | 5.64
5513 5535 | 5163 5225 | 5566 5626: -0.91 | 5.71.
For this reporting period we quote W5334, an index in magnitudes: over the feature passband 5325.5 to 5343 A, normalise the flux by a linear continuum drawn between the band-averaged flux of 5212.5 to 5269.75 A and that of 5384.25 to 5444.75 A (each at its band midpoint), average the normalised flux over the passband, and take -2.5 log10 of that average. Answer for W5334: -0.09 mag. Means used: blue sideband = 5.33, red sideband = 5.8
